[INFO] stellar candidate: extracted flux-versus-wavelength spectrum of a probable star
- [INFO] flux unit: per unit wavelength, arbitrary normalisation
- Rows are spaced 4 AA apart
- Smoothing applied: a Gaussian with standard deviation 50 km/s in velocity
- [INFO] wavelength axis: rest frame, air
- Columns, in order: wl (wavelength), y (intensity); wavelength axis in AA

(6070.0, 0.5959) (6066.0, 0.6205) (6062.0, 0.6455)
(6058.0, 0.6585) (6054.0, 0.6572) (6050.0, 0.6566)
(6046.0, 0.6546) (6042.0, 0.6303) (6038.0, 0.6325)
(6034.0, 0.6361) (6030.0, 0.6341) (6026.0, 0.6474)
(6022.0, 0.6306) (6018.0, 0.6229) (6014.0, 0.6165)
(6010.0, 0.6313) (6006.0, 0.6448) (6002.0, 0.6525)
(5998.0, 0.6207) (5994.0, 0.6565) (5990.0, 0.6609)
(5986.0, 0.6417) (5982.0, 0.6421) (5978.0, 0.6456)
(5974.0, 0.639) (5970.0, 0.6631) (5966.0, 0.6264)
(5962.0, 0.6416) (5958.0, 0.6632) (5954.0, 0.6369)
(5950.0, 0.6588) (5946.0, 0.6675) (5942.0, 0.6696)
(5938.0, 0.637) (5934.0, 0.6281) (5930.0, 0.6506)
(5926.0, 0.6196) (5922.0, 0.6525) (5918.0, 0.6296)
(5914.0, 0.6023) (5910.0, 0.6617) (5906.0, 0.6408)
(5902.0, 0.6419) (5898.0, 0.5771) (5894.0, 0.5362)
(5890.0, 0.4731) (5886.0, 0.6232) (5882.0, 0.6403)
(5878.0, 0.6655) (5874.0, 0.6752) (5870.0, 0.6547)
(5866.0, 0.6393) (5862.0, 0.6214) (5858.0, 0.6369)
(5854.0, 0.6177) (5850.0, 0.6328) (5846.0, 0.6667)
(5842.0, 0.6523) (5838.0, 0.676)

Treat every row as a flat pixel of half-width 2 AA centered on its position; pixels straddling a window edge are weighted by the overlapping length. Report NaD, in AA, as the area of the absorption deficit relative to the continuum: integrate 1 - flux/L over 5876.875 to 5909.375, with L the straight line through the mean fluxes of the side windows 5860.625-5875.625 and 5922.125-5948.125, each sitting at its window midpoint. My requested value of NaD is 2.3 AA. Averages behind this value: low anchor 0.648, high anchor 0.646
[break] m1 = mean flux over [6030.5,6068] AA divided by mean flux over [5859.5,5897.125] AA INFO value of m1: 1.05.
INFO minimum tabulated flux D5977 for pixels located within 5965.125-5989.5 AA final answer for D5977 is 0.6264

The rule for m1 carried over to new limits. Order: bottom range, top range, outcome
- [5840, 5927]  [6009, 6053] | 1.02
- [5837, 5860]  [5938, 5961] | 1.02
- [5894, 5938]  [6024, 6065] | 1.03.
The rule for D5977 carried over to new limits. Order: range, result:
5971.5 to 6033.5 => 0.6165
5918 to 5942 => 0.6196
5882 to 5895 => 0.4731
